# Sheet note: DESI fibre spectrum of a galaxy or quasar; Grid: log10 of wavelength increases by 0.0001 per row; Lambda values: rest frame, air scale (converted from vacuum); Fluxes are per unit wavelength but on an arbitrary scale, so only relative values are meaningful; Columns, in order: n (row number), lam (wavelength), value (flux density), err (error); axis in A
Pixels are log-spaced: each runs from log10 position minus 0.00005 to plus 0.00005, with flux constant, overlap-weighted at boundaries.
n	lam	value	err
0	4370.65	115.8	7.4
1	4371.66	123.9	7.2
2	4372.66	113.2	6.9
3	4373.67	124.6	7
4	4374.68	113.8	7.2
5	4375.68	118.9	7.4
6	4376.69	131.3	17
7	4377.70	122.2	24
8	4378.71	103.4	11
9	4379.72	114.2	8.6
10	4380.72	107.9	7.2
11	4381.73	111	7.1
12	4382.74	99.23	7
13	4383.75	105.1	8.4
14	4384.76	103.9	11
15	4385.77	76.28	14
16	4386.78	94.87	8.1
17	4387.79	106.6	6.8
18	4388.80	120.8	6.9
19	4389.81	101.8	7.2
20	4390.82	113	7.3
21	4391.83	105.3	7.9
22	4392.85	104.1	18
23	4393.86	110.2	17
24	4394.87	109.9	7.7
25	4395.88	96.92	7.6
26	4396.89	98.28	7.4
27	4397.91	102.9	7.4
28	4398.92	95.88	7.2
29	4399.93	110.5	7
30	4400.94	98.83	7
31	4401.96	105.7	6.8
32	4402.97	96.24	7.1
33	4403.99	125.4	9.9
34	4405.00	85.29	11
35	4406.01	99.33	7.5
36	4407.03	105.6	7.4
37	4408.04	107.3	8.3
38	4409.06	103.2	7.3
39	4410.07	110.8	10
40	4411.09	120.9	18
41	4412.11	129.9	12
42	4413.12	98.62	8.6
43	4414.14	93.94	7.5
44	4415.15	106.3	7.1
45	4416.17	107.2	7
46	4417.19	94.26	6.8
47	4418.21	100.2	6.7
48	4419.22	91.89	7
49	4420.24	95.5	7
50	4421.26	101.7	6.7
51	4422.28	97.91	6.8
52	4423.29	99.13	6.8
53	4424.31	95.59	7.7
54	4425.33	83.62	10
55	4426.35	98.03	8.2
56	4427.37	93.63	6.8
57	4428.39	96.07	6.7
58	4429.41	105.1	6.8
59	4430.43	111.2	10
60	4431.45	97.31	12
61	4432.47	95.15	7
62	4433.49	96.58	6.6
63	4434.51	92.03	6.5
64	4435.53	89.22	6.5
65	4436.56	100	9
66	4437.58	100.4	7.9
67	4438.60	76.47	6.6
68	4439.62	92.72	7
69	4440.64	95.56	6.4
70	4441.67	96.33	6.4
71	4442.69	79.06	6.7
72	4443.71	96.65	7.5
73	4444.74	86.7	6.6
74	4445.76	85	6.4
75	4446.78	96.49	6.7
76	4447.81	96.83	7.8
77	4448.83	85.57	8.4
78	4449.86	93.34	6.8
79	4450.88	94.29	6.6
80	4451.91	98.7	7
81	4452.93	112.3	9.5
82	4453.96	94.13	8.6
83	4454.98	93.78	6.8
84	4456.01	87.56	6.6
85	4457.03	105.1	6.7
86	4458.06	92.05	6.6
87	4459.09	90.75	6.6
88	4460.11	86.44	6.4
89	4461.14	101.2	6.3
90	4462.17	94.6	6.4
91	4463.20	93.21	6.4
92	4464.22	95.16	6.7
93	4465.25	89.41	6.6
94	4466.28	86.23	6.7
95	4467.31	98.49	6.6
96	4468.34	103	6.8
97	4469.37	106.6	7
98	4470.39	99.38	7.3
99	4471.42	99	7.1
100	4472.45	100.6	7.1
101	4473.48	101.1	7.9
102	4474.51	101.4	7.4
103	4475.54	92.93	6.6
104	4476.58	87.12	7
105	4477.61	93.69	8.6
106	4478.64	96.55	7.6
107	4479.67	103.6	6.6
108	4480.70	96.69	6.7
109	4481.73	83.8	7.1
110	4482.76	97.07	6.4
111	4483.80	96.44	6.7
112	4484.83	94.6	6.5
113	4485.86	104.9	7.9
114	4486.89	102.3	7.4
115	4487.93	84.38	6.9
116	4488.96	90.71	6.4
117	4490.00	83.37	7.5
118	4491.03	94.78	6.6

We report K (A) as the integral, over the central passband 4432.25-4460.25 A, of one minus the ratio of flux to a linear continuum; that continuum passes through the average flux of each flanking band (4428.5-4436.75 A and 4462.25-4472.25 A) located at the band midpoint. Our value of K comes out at 1.2 A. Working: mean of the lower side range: 98.1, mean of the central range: 93.3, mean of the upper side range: 96.8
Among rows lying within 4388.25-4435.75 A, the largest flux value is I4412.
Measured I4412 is 129.9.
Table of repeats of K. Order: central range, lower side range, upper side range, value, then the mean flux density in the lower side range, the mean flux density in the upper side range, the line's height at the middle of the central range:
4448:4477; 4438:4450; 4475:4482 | -1.2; 90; 93.8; 92.1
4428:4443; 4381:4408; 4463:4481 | 0.7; 103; 97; 100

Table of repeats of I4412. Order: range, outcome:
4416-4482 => 112.3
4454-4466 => 105.1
